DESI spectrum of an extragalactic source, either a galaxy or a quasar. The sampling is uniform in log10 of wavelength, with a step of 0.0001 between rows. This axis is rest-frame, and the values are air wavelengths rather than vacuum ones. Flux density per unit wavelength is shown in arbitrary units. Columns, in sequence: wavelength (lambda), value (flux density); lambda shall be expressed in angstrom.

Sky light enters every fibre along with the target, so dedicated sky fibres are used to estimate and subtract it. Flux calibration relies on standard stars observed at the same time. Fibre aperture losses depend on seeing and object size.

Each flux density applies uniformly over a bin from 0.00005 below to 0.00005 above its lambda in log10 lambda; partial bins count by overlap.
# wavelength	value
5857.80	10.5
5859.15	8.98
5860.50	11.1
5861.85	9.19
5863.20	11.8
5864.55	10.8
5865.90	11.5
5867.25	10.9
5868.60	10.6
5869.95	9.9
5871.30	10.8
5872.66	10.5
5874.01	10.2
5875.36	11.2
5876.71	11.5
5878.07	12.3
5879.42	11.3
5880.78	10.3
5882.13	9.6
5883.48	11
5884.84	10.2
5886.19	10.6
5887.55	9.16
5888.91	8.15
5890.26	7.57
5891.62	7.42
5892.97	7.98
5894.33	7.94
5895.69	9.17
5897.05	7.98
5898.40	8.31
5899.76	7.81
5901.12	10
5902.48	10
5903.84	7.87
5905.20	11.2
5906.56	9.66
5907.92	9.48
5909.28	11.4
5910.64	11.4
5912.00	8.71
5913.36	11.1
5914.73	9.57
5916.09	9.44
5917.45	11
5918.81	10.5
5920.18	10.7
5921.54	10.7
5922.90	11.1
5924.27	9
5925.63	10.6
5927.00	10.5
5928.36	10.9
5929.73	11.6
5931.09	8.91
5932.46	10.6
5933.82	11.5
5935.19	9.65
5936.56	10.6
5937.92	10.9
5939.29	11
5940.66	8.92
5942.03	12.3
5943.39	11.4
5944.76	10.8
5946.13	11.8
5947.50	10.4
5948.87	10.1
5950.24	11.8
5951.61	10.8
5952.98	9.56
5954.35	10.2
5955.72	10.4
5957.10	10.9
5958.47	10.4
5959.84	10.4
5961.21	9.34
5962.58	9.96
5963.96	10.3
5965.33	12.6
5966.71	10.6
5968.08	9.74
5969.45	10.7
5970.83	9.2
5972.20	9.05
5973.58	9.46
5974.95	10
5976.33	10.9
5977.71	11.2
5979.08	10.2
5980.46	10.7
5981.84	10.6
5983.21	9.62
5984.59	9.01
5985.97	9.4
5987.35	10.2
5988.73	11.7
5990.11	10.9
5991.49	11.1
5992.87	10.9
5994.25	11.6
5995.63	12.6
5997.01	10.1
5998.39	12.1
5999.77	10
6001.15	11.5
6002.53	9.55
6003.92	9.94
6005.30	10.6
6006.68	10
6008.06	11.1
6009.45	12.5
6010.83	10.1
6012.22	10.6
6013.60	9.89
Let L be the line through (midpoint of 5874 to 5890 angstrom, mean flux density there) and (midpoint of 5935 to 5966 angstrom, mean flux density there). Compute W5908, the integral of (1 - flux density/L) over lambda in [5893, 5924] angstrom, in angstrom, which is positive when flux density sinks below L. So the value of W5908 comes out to 2.3 angstrom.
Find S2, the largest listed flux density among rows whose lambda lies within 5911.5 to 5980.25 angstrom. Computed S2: 12.6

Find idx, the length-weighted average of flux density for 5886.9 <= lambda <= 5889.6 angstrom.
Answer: 8.65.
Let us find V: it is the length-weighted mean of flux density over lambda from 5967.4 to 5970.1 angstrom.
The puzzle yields 10.2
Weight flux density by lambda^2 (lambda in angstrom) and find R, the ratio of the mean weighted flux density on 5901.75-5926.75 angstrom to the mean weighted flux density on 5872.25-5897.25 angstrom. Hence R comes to 1.06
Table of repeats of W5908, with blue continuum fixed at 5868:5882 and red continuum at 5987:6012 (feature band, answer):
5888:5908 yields 4.0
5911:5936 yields 1.2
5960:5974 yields 1.0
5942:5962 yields 0.4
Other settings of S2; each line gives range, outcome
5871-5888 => 12.3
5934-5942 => 11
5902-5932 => 11.6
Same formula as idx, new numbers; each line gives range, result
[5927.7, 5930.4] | 11.2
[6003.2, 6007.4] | 10.2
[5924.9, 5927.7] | 10.5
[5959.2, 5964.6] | 9.99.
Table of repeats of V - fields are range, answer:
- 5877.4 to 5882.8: 10.9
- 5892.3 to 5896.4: 8.35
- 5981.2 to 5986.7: 9.66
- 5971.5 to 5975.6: 9.51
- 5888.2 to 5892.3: 7.73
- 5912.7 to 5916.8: 10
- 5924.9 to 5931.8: 10.5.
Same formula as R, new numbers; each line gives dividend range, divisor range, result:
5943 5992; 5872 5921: 1.09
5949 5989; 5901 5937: 1.02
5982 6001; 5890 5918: 1.19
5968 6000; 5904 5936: 1.03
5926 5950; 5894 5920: 1.12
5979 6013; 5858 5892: 1.08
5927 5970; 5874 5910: 1.13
